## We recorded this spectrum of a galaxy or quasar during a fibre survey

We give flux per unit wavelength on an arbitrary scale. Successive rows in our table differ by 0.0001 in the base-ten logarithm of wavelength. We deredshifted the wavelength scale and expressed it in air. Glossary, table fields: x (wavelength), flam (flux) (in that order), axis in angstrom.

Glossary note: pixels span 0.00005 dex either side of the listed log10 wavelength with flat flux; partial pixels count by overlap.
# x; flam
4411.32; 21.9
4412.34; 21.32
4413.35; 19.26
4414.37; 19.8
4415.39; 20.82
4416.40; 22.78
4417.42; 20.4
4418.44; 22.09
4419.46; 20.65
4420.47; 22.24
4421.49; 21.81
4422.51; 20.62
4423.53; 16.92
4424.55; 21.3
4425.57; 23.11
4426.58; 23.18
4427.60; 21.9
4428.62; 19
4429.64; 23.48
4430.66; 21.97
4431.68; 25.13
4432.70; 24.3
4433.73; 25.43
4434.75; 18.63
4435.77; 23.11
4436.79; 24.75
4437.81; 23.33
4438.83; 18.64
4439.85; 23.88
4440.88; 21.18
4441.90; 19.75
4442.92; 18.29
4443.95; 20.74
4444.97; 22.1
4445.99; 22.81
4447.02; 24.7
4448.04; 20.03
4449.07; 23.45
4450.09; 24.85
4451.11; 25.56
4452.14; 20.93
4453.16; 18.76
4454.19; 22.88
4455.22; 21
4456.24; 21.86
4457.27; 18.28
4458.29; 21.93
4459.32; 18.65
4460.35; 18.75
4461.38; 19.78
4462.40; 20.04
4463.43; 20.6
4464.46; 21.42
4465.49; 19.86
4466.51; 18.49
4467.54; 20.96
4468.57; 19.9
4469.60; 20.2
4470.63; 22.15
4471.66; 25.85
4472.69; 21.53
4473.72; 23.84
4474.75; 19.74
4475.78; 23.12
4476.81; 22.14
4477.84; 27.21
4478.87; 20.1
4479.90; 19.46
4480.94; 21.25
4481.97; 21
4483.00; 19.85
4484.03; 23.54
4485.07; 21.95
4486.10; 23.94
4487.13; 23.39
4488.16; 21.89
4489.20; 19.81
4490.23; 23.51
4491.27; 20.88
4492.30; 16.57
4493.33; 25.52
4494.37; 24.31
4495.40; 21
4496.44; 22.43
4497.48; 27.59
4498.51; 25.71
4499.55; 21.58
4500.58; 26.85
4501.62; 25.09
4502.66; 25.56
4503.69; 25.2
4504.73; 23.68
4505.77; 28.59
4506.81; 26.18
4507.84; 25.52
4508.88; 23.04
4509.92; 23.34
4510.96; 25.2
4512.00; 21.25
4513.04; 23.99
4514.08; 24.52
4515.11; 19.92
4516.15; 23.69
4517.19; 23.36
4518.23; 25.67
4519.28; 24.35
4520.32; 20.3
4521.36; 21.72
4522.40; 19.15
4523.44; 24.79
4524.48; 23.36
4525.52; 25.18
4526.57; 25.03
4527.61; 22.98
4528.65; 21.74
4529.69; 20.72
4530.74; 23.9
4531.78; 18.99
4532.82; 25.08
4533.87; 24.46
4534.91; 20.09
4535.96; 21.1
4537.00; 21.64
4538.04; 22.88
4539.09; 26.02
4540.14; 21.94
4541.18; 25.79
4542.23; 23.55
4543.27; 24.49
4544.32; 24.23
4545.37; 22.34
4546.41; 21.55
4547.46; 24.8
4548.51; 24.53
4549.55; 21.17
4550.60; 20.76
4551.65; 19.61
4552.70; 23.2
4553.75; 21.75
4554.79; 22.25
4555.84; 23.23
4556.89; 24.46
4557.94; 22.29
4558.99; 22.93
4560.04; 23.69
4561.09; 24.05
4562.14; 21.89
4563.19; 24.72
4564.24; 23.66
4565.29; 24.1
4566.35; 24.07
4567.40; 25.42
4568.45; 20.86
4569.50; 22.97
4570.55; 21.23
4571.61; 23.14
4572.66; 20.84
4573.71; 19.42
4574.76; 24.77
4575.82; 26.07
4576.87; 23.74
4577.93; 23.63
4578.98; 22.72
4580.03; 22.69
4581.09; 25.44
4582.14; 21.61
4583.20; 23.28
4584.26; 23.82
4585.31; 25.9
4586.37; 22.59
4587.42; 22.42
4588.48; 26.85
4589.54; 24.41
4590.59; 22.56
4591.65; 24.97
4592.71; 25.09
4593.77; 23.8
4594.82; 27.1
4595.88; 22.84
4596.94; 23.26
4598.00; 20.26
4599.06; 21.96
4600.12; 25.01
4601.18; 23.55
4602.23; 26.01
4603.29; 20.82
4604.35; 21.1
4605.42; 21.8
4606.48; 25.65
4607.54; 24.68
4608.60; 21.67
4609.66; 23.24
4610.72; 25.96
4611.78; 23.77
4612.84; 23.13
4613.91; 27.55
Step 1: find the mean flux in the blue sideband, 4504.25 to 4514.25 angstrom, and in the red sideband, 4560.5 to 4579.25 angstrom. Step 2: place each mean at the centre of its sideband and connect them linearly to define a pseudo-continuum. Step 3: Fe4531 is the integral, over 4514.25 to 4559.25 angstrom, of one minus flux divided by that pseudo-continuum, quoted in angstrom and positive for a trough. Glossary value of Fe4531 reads 2.0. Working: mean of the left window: 24.5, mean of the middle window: 22.8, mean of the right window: 23.2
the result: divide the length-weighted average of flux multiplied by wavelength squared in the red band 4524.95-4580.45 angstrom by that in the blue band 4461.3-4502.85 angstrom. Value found 1.1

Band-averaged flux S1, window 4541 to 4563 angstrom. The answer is 23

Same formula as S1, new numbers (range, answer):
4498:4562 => 23.3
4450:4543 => 22.6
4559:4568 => 23.9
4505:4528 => 23.7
